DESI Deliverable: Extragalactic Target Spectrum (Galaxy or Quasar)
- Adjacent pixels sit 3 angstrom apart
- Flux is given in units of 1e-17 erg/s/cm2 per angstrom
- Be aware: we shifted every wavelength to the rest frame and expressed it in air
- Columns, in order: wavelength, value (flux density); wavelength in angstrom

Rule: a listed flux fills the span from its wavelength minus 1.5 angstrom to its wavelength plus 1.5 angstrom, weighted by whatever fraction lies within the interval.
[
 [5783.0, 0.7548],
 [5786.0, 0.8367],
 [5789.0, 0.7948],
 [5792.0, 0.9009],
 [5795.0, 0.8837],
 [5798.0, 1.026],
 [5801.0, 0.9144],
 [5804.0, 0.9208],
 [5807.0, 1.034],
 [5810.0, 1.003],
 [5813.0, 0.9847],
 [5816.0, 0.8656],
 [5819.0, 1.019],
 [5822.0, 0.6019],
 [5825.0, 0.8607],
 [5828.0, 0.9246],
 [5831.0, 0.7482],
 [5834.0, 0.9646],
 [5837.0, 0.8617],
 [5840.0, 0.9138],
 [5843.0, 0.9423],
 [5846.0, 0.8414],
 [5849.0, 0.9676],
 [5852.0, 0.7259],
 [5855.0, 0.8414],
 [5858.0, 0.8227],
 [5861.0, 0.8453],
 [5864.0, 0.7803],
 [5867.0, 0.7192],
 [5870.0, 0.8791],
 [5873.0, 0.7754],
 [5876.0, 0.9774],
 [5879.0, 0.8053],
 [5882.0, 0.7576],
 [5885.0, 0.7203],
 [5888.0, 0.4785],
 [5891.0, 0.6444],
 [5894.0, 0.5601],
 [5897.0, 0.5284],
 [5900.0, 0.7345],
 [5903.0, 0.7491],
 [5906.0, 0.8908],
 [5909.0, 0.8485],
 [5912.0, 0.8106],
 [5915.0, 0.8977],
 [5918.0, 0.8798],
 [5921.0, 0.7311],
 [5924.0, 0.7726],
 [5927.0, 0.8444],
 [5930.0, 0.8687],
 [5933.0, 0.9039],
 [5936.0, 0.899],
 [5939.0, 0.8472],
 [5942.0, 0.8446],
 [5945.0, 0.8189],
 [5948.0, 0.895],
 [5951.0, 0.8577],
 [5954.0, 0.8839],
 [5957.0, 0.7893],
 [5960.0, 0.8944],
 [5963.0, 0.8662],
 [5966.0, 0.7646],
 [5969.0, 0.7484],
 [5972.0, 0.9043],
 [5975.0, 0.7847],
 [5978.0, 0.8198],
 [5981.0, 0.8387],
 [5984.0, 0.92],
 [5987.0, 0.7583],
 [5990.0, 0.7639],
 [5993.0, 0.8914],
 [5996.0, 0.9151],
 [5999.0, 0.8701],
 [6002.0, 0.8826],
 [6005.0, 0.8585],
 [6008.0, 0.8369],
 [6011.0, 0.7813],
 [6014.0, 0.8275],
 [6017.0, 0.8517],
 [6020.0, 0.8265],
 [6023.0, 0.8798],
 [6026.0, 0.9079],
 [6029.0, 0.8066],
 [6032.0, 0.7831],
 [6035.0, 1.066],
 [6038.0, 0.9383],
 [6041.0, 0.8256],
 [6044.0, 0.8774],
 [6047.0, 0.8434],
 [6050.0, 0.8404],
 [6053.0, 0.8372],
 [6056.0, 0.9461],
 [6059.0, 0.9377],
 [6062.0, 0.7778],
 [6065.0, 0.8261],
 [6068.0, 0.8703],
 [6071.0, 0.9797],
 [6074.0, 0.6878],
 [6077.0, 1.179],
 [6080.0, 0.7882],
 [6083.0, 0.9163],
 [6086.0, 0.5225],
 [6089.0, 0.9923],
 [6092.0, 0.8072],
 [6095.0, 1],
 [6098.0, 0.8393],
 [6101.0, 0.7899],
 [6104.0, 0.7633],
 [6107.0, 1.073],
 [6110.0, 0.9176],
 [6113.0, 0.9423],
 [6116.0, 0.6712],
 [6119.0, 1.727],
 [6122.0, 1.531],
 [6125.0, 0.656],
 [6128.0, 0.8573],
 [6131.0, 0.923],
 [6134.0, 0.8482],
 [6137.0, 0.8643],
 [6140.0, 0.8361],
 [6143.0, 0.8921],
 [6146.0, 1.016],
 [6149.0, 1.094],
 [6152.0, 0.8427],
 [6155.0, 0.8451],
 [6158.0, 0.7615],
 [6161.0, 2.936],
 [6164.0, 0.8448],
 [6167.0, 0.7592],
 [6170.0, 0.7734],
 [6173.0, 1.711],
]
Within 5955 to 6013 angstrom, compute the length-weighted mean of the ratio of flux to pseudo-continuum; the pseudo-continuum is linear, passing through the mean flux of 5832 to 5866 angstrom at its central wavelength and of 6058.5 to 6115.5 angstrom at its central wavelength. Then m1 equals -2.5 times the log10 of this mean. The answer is 0.037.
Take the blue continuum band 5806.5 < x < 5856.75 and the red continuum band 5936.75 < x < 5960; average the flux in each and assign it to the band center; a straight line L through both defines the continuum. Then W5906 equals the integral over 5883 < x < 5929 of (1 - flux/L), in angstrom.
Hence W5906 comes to 6.5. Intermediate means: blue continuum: 0.885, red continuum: 0.853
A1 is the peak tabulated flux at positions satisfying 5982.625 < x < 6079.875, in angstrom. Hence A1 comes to 1.179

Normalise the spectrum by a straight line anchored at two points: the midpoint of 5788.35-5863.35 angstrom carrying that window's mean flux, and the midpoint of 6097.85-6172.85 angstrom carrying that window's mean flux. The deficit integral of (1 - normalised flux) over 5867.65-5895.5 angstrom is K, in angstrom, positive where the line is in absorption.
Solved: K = 5.4 angstrom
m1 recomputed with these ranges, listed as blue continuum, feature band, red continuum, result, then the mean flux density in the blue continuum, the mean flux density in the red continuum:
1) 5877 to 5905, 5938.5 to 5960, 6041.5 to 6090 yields -0.16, 0.674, 0.862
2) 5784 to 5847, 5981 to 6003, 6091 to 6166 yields 0.13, 0.897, 1.01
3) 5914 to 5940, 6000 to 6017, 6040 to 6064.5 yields 0.02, 0.848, 0.86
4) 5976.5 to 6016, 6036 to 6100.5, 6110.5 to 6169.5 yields 0.09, 0.843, 1.04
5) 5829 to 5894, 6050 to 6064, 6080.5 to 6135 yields 0.04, 0.805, 0.93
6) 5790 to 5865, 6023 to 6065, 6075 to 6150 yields 0.06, 0.888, 0.935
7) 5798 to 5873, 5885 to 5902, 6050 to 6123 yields 0.41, 0.875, 0.924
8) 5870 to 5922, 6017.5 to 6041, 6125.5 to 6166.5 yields 0.02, 0.756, 1.03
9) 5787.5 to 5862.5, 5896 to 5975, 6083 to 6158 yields 0.09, 0.888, 0.924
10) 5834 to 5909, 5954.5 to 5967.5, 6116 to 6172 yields 0.05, 0.787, 1.05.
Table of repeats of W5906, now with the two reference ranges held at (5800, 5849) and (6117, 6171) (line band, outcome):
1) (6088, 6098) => 1.1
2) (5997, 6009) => 1.5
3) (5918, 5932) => 2.0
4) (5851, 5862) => 1.3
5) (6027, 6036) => 1.1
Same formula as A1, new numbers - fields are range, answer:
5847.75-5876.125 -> 0.9774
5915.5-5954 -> 0.9039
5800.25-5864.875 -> 1.034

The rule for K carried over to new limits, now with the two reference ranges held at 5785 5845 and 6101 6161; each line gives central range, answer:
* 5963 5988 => 3.4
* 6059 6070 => 1.5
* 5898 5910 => 1.7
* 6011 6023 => 1.6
